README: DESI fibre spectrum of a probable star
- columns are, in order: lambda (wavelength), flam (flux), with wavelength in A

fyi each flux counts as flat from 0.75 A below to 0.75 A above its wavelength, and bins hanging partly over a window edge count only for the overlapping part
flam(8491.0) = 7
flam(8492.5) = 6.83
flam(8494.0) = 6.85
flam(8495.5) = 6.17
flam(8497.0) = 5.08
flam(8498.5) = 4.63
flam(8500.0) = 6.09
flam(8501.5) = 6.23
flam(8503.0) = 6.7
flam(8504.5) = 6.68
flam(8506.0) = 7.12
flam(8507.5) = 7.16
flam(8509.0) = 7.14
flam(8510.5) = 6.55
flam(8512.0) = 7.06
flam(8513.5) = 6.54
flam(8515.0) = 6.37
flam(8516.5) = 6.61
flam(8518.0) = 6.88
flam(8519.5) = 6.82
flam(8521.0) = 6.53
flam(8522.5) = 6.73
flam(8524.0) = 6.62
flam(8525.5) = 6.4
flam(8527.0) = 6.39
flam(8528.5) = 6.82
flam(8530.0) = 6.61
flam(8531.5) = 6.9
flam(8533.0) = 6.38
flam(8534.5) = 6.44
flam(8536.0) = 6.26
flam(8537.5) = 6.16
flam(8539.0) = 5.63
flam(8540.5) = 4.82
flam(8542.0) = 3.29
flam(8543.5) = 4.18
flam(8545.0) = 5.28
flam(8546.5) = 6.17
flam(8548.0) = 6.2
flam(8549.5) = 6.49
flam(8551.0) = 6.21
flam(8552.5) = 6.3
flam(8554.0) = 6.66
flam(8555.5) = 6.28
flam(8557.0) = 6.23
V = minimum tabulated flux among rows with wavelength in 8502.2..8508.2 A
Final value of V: 6.68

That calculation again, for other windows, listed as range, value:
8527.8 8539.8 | 5.63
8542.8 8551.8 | 4.18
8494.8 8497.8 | 5.08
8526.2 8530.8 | 6.39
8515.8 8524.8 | 6.53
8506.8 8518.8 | 6.37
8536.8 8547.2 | 3.29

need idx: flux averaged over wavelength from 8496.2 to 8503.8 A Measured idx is 5.75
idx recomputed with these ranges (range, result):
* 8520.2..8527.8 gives 6.54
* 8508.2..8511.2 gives 6.86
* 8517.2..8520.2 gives 6.85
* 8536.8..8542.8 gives 4.96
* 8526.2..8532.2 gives 6.68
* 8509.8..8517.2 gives 6.63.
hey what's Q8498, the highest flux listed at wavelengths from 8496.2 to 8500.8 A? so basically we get 6.09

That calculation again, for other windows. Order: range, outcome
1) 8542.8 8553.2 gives 6.49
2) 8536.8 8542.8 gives 6.16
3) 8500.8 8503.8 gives 6.7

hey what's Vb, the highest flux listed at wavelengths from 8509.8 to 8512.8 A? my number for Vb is 7.06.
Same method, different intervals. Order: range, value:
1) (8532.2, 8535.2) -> 6.44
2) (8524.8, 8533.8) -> 6.9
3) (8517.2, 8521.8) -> 6.88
